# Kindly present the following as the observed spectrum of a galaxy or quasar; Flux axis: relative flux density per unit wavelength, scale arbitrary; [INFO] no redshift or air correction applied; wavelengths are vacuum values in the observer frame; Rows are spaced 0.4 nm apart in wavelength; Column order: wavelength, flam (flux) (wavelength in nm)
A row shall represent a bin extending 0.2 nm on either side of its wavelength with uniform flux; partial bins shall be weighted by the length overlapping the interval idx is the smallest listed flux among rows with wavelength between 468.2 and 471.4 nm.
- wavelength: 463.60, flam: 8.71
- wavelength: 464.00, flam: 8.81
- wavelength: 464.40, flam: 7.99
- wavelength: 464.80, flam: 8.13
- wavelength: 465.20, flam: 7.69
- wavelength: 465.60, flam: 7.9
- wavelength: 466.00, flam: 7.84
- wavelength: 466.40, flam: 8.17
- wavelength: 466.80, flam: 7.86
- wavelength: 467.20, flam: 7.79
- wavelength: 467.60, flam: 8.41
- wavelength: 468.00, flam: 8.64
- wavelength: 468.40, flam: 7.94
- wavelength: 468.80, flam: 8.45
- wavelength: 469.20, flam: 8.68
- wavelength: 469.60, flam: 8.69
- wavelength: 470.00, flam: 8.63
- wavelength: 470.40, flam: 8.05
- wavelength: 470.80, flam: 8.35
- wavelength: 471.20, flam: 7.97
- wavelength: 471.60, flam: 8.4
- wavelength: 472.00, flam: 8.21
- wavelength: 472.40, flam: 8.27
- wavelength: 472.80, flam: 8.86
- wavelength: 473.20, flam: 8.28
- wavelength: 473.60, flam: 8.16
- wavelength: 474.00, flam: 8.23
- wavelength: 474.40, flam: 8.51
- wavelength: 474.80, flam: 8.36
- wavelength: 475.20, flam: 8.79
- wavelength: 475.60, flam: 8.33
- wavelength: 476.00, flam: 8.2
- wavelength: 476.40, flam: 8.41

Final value 7.94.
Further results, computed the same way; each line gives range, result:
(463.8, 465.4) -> 7.69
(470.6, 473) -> 7.97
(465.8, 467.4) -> 7.79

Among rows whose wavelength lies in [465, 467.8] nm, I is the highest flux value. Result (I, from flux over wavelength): 8.41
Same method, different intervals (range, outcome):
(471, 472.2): 8.4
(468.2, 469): 8.45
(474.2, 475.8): 8.79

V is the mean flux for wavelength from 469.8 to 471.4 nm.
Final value 8.25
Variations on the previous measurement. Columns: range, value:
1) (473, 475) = 8.31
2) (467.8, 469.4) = 8.43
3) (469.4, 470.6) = 8.46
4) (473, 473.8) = 8.22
